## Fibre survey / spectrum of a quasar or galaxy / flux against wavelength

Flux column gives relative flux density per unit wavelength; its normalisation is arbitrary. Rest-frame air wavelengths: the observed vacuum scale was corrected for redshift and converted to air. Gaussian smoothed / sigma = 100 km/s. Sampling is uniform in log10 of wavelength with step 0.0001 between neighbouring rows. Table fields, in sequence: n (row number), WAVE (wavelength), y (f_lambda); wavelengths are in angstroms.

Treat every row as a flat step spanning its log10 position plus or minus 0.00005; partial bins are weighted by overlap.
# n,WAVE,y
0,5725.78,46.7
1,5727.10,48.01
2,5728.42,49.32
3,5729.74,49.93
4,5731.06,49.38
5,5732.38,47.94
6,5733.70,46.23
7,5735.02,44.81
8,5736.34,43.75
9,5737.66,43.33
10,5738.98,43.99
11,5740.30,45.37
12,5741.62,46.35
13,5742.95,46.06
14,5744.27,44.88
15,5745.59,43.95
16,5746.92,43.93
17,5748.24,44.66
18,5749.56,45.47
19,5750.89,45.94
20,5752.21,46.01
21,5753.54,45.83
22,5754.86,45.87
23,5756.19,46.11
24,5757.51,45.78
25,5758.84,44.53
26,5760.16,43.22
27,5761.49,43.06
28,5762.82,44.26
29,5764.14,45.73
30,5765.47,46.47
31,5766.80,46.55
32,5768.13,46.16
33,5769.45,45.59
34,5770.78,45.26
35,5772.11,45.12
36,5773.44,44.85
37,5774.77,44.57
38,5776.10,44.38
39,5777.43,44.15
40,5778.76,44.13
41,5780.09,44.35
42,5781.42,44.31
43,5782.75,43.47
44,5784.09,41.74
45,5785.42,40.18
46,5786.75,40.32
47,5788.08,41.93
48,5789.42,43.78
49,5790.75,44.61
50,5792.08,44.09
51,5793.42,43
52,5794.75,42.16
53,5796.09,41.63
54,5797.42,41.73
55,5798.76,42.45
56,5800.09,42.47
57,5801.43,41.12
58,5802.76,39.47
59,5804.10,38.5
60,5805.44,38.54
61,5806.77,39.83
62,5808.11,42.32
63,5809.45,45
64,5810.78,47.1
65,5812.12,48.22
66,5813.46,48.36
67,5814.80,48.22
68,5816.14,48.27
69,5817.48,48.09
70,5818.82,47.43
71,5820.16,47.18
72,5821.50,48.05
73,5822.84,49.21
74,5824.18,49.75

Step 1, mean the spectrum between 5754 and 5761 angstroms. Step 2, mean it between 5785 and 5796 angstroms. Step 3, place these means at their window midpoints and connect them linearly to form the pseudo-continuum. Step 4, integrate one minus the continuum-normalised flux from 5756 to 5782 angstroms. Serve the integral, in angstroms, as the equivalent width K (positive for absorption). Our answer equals -0.4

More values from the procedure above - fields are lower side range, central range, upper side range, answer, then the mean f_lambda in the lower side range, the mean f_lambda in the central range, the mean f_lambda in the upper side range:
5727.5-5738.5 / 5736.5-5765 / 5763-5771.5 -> 0.8 angstroms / 46.8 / 45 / 45.9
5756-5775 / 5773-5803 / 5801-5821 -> 1.4 angstroms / 45.2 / 42.9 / 44.6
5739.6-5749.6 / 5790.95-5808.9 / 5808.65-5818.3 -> 2.1 angstroms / 45.1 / 41.4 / 47.5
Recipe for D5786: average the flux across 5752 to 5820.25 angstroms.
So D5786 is 44.1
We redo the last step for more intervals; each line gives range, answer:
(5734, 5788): 44.6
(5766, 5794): 43.9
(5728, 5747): 46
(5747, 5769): 45.3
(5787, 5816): 43.1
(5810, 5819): 48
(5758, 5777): 45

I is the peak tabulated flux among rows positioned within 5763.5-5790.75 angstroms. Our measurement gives 46.55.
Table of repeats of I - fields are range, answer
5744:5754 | 46.01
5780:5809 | 44.61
